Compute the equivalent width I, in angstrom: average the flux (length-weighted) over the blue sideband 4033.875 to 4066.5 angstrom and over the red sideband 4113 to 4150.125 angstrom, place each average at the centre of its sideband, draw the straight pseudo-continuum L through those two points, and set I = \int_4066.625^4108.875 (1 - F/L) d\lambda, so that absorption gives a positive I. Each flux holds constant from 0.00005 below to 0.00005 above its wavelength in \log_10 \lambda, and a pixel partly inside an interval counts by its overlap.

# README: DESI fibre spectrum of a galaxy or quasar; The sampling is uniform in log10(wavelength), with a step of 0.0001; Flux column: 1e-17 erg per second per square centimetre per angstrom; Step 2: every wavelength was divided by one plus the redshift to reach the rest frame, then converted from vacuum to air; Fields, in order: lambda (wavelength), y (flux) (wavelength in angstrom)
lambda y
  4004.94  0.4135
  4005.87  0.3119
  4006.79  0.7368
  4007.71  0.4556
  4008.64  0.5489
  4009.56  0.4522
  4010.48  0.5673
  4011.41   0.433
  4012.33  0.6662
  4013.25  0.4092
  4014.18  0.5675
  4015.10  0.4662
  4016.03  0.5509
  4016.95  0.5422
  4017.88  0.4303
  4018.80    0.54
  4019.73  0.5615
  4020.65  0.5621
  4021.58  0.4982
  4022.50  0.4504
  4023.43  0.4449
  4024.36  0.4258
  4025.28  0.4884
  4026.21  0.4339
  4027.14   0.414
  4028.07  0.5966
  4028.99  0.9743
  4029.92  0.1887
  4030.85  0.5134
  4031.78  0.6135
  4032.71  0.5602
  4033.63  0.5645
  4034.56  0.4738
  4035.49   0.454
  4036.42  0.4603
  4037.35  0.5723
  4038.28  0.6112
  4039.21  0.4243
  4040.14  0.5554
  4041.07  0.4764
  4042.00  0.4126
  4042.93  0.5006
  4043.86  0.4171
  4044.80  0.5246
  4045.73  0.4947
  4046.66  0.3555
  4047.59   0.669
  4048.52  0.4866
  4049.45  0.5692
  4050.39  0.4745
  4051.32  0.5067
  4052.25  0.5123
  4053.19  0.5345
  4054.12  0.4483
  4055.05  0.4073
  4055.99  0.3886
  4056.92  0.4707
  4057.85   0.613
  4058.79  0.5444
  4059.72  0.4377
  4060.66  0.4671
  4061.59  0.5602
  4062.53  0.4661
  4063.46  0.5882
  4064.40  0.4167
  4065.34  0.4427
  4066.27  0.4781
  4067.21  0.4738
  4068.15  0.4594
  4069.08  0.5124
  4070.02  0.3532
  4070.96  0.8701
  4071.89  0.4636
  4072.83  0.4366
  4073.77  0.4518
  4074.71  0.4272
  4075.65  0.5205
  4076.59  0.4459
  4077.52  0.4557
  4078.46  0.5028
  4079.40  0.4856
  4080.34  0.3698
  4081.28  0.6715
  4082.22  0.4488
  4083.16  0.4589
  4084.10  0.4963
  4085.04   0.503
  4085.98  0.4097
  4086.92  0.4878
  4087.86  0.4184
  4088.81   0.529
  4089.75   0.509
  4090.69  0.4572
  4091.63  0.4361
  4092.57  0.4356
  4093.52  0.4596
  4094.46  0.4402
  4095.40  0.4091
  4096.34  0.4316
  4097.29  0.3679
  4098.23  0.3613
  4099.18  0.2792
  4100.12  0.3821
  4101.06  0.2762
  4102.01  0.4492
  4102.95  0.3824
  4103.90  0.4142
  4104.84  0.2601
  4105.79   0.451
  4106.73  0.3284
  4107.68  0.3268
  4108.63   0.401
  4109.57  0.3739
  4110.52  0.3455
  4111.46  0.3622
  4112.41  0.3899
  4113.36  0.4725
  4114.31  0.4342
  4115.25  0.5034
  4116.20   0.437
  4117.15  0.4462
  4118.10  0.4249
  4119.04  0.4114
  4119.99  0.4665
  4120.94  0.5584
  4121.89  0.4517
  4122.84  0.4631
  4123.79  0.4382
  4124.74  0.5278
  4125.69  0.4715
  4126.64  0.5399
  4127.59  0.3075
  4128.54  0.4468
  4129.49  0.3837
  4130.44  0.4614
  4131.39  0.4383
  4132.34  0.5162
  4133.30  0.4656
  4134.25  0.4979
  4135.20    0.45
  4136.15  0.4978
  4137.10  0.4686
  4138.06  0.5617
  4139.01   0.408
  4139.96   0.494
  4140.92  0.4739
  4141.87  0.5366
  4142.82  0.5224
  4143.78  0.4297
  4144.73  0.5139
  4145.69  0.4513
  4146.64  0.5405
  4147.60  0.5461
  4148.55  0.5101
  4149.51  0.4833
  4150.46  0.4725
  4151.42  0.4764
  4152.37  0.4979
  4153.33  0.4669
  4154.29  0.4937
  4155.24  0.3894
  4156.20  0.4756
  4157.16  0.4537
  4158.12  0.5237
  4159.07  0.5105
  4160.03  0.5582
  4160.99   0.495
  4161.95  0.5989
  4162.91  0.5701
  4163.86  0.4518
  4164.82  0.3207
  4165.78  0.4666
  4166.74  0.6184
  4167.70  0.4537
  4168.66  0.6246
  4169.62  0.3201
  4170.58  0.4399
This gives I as 3.6 angstrom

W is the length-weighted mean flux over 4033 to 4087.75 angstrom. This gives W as 0.491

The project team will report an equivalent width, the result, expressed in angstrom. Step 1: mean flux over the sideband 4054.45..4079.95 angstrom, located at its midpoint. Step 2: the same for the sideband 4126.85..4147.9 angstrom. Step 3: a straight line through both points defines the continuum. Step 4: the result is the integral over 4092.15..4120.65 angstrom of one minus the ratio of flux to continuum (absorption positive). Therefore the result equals 4.8 angstrom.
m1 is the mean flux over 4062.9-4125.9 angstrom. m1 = 0.445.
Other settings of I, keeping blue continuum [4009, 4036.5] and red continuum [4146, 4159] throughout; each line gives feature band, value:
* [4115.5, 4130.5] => 1.22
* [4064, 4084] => 0.72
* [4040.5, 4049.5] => 0.34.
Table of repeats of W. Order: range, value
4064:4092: 0.48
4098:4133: 0.416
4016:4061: 0.502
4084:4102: 0.425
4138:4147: 0.49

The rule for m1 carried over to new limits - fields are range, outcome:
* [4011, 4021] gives 0.521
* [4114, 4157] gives 0.472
